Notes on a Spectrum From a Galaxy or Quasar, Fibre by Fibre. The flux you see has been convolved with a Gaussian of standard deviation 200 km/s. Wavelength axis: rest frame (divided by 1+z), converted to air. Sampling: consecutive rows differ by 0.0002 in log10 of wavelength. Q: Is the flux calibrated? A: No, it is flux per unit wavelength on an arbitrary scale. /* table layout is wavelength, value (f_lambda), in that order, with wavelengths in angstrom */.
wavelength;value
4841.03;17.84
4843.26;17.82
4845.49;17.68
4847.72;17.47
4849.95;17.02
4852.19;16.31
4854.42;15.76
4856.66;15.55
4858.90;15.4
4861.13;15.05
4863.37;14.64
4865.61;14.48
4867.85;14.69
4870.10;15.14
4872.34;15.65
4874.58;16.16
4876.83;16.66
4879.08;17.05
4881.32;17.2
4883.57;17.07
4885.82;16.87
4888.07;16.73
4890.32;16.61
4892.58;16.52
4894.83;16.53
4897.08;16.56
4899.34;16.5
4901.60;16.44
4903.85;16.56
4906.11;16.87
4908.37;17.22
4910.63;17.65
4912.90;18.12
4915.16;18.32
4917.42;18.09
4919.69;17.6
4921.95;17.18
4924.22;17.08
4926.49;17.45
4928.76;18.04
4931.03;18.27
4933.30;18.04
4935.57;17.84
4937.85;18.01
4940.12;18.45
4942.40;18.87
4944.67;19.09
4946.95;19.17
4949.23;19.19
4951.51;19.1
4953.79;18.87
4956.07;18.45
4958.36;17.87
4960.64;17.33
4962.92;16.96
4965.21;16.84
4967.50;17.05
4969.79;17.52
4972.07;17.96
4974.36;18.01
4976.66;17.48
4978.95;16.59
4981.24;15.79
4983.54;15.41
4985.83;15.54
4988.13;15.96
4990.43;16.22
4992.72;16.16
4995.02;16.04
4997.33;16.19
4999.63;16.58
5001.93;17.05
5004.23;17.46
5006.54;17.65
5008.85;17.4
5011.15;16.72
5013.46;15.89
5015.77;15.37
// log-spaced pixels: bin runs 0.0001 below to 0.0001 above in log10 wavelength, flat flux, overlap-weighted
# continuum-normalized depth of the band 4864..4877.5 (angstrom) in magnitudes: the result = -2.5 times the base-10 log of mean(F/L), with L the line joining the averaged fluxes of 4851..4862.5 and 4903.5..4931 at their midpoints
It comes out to 0.05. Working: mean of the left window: 15.6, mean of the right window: 17.6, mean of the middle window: 15.4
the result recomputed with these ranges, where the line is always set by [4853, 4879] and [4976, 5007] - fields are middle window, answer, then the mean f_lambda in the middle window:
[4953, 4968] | -0.09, 17.6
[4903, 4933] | -0.11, 17.6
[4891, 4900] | -0.06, 16.5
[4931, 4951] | -0.16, 18.6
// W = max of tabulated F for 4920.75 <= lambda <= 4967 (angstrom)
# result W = 19.19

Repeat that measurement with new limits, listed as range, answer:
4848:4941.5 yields 18.45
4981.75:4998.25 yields 16.22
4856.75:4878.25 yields 16.66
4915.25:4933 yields 18.27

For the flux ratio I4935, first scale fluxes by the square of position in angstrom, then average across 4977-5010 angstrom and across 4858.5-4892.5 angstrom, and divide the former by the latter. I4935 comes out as 1.08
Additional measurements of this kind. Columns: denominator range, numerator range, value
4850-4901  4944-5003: 1.11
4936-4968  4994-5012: 0.95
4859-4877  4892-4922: 1.14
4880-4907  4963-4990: 1.04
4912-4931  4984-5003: 0.94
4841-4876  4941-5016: 1.13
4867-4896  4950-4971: 1.12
